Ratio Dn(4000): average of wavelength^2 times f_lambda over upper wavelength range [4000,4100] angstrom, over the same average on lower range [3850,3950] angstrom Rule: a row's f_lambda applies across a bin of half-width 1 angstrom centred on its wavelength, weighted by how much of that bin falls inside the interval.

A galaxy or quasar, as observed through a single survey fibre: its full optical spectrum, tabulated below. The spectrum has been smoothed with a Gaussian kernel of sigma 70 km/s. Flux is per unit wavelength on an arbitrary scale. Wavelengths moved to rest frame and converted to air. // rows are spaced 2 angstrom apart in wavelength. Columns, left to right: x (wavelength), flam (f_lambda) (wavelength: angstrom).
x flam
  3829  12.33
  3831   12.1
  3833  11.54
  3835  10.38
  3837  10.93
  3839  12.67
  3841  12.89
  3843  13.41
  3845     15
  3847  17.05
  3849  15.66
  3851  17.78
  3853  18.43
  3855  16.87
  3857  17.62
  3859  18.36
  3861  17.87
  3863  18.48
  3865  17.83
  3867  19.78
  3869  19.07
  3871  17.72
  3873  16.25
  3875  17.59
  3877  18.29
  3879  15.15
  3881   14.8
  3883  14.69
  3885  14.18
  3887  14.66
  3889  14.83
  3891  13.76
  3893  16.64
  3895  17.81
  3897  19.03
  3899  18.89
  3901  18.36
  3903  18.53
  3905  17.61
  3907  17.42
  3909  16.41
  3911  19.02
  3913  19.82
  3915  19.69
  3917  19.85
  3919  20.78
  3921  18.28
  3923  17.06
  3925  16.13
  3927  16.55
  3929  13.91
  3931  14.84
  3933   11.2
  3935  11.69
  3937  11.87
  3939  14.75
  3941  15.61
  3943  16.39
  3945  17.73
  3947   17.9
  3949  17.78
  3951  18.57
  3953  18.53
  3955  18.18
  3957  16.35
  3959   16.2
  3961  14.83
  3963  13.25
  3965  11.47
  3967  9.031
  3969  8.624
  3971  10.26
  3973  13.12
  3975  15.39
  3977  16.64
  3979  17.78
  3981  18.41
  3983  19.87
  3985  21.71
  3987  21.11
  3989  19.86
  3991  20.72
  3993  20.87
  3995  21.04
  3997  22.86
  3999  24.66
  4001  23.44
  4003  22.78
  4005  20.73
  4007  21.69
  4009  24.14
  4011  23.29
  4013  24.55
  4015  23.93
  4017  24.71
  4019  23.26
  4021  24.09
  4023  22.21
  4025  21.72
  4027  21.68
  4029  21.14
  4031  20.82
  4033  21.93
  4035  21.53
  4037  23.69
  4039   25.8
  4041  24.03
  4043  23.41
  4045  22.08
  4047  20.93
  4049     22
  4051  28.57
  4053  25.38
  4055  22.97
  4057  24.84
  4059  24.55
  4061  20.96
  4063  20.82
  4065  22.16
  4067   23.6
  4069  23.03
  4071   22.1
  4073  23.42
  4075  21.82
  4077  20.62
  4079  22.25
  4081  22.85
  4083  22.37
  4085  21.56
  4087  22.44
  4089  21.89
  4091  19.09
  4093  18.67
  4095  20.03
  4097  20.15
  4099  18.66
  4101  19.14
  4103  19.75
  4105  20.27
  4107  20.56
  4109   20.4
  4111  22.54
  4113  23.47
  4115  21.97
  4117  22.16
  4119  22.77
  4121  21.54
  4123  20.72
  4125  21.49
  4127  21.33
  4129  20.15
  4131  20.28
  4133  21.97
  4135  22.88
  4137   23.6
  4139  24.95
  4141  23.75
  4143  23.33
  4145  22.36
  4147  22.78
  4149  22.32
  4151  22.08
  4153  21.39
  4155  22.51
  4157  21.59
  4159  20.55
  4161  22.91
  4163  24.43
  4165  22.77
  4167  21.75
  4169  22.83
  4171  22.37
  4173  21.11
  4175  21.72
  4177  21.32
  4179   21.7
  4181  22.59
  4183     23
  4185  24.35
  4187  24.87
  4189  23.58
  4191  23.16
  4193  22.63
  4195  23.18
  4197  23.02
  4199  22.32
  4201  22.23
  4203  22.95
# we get 1.43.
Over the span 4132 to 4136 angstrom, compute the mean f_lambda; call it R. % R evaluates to 22.4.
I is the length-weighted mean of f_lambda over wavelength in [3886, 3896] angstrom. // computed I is 15.5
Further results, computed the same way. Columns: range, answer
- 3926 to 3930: 15.2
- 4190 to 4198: 23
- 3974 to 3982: 17.1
